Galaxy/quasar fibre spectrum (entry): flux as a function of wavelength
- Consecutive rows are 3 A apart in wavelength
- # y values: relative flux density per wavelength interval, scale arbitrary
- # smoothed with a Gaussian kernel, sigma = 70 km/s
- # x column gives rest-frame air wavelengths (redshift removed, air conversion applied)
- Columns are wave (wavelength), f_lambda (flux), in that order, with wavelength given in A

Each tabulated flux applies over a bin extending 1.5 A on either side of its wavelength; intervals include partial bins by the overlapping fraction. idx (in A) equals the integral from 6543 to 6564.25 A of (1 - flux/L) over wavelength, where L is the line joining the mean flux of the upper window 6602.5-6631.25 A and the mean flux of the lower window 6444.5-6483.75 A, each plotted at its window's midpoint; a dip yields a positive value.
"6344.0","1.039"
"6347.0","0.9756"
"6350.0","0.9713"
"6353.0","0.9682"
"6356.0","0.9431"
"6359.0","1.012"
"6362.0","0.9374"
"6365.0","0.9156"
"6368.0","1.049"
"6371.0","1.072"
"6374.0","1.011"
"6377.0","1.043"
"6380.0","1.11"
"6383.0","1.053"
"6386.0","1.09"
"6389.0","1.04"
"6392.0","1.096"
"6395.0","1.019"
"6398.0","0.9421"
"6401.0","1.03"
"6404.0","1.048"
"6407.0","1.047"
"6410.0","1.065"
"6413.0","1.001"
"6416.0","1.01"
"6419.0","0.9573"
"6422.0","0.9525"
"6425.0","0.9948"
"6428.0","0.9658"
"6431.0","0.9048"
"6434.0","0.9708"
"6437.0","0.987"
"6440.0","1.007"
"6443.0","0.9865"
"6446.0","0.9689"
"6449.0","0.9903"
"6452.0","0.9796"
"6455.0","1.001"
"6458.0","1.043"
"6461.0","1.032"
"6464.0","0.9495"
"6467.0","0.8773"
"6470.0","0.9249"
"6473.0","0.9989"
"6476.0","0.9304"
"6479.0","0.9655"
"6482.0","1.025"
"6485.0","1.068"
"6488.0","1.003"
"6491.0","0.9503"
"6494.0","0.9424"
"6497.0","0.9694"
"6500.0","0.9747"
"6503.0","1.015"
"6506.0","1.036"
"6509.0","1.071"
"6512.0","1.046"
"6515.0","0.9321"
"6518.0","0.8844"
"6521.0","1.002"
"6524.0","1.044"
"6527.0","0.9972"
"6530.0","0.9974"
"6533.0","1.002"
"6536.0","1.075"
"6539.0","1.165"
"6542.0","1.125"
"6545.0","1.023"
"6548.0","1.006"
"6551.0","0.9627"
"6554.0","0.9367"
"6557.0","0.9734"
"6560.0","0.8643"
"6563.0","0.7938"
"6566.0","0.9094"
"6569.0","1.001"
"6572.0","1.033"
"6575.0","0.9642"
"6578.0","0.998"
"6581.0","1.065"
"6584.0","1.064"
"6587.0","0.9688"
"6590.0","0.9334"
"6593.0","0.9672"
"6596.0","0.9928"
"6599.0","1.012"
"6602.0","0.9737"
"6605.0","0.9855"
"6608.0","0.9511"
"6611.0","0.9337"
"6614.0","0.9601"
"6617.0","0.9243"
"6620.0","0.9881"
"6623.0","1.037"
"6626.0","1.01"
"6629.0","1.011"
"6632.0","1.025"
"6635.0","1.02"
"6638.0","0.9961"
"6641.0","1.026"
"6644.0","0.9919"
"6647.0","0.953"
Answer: 0.8 A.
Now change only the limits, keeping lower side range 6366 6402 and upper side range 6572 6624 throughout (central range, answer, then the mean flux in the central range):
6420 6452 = 1.8 A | 0.973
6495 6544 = -0.7 A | 1.02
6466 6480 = 1.1 A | 0.941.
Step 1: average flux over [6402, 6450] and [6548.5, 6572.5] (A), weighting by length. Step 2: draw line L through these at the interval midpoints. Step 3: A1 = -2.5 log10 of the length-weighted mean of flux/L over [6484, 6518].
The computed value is -0.04 mag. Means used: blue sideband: 0.991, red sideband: 0.933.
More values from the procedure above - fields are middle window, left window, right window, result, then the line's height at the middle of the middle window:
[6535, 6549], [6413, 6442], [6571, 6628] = -0.10 mag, 0.983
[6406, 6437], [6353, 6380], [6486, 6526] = 0.01 mag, 0.998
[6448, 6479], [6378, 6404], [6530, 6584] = 0.06 mag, 1.02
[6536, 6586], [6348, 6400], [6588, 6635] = -0.01 mag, 0.989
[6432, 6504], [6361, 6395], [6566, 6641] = 0.04 mag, 1.02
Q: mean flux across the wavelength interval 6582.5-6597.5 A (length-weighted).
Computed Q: 0.985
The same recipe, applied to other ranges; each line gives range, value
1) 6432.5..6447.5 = 0.984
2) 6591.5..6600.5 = 0.991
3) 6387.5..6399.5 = 1.02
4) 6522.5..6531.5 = 1.01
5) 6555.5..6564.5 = 0.877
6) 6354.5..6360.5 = 0.978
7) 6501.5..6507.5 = 1.03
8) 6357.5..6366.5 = 0.955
